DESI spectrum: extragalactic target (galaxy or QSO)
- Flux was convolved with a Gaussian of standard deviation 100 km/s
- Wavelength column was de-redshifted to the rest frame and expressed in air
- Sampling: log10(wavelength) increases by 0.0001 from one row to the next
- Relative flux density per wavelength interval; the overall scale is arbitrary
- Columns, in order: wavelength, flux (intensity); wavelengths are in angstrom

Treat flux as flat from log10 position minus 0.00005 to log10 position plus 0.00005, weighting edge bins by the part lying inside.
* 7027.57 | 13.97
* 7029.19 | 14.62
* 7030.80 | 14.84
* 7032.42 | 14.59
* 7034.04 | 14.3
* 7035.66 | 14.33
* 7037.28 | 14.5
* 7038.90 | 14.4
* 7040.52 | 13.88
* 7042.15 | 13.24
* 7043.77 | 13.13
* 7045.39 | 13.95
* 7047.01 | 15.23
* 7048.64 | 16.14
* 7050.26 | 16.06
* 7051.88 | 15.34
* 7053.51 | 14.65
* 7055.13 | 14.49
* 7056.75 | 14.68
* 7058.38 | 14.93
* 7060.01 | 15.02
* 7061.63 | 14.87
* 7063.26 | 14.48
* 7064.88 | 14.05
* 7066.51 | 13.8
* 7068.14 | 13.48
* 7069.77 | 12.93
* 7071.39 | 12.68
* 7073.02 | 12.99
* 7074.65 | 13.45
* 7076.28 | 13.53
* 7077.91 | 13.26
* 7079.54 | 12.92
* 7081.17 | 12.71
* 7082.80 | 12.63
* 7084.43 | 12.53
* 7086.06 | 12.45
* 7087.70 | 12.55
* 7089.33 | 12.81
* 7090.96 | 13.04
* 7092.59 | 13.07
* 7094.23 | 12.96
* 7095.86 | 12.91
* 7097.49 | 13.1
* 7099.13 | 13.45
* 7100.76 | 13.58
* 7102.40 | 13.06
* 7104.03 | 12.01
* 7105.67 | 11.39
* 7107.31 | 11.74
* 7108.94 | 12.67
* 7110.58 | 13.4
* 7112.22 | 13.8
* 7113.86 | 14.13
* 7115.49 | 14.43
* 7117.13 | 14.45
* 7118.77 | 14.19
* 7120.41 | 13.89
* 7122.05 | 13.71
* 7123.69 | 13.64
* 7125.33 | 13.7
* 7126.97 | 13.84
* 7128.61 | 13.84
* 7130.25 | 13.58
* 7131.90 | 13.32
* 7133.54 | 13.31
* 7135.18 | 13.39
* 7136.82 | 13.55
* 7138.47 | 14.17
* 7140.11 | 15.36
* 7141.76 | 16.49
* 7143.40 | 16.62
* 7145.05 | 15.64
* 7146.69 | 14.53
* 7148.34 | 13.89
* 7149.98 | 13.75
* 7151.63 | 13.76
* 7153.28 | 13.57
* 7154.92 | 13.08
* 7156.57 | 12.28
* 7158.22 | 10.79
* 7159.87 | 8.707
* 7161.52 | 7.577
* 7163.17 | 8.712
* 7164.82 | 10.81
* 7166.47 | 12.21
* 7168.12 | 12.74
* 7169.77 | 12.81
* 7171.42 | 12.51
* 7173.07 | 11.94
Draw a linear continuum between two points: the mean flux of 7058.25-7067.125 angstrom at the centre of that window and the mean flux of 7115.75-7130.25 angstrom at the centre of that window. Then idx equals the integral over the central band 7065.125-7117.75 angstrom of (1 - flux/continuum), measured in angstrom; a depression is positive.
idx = 4.3 angstrom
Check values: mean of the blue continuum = 14.5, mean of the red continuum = 13.9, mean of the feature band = 13.1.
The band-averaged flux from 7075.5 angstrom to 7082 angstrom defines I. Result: 13.1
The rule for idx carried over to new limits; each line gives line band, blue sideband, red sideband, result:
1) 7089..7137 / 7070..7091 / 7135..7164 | -1.3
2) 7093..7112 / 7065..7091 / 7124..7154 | 1.0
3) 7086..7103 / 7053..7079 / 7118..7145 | 1.2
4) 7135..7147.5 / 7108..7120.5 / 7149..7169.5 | -2.6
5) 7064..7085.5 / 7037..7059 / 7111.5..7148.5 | 2.0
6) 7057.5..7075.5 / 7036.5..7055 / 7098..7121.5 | 0.4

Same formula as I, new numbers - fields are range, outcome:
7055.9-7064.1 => 14.8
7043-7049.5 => 14.6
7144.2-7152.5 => 14.3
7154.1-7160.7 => 11.2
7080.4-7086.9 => 12.6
